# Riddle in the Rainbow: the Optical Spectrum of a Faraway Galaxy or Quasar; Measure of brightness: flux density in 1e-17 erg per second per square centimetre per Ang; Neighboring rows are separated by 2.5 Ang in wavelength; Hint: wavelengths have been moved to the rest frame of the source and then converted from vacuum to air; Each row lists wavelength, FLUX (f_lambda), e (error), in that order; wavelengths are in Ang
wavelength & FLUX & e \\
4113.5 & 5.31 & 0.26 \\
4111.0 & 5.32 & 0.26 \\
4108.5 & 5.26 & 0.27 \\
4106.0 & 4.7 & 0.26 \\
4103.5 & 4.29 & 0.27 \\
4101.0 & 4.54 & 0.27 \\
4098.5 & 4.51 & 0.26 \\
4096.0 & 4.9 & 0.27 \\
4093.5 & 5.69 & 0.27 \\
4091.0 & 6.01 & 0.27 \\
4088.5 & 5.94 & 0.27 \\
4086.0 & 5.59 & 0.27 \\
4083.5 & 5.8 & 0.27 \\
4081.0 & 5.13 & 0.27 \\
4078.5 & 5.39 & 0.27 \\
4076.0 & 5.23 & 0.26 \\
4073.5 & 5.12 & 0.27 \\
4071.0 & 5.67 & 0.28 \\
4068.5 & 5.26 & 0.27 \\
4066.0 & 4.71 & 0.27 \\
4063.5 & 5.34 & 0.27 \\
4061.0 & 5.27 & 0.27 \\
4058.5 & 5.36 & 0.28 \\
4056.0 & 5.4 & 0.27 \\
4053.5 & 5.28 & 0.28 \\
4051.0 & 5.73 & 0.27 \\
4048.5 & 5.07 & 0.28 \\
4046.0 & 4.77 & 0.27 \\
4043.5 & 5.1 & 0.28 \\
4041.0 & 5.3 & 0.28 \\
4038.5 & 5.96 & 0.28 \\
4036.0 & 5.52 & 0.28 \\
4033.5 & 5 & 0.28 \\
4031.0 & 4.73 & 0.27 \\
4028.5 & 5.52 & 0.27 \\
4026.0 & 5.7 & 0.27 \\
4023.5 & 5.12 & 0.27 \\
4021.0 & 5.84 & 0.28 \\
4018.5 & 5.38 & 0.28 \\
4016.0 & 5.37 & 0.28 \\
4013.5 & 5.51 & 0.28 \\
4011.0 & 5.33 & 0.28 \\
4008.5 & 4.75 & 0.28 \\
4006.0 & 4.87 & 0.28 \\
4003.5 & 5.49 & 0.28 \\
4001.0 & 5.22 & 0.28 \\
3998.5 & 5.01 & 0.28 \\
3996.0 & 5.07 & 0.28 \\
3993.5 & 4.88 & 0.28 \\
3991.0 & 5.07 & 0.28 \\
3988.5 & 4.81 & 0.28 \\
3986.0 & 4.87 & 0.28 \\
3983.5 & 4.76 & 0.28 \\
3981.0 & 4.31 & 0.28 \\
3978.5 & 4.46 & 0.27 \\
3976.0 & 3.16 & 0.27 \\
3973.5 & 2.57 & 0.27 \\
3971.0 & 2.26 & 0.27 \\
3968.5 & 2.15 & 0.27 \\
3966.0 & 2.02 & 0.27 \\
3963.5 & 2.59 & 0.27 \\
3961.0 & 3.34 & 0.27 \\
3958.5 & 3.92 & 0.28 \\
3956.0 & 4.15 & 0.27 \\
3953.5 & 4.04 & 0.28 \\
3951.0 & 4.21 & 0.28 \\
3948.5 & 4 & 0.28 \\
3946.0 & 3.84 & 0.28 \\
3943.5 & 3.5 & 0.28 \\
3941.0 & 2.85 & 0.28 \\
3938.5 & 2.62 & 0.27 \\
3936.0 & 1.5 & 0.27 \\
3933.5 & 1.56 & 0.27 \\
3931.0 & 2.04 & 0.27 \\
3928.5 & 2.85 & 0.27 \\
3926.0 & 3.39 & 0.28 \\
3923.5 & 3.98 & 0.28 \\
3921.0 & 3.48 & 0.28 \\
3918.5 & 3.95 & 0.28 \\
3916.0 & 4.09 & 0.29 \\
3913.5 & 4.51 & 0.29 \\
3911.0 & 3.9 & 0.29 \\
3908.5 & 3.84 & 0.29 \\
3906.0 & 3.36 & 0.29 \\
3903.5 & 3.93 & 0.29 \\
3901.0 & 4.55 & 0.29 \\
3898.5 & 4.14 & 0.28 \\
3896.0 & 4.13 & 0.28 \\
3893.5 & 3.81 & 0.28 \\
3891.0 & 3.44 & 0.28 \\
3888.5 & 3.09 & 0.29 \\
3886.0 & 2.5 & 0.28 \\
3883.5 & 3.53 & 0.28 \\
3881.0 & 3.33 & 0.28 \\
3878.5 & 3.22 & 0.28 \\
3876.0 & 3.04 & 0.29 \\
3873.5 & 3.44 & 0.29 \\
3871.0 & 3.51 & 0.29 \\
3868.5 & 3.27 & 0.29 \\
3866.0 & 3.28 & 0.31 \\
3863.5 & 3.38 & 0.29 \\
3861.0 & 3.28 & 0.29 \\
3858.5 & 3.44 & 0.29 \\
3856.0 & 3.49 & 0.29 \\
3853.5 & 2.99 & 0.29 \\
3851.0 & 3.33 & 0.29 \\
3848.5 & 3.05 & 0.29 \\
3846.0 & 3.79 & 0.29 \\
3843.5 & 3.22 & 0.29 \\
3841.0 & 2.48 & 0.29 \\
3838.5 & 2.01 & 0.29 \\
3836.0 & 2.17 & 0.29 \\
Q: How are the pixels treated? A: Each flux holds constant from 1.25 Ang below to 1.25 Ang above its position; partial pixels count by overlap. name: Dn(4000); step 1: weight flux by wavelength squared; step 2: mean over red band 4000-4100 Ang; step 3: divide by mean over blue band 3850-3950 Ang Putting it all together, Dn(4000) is 1.69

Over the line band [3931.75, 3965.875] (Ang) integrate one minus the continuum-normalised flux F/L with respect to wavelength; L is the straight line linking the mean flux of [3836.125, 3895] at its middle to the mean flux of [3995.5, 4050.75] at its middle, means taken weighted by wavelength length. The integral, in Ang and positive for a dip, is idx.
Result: 8.9 Ang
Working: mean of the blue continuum 3.2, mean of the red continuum 5.27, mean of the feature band 3.18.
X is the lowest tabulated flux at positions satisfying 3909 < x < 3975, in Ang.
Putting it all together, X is 1.5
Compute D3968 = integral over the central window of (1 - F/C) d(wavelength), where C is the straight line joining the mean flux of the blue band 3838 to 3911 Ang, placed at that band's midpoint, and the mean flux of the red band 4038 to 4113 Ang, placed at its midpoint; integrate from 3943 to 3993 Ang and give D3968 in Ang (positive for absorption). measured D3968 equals 6.36 Ang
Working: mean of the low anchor 3.4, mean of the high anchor 5.25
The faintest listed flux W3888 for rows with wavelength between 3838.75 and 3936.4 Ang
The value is 1.5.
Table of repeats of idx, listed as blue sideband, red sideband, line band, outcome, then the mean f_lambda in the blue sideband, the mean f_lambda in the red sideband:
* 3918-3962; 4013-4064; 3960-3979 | 5.6 Ang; 3.28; 5.34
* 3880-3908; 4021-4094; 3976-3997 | -0.3 Ang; 3.63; 5.37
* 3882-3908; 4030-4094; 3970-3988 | 2.7 Ang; 3.65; 5.36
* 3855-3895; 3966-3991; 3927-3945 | 5.5 Ang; 3.32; 3.69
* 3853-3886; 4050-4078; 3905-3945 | 6.6 Ang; 3.3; 5.3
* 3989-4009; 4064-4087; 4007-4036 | -1.0 Ang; 5.05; 5.32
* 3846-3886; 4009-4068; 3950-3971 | 5.5 Ang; 3.3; 5.31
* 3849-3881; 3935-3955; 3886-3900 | -1.3 Ang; 3.3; 3.35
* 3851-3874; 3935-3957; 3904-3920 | -2.6 Ang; 3.34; 3.43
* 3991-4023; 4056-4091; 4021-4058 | -0.1 Ang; 5.22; 5.39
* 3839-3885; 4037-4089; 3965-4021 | 2.2 Ang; 3.26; 5.35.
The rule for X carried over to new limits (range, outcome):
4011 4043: 4.73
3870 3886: 2.5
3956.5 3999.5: 2.02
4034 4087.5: 4.71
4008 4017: 4.75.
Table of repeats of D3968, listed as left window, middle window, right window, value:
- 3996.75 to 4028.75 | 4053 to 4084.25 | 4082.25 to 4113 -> -0.3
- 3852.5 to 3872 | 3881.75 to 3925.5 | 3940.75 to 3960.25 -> -2.3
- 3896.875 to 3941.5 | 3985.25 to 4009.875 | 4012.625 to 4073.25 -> -2.1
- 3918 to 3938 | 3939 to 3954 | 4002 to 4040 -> -1.6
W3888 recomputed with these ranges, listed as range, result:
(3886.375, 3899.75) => 3.09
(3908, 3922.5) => 3.48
